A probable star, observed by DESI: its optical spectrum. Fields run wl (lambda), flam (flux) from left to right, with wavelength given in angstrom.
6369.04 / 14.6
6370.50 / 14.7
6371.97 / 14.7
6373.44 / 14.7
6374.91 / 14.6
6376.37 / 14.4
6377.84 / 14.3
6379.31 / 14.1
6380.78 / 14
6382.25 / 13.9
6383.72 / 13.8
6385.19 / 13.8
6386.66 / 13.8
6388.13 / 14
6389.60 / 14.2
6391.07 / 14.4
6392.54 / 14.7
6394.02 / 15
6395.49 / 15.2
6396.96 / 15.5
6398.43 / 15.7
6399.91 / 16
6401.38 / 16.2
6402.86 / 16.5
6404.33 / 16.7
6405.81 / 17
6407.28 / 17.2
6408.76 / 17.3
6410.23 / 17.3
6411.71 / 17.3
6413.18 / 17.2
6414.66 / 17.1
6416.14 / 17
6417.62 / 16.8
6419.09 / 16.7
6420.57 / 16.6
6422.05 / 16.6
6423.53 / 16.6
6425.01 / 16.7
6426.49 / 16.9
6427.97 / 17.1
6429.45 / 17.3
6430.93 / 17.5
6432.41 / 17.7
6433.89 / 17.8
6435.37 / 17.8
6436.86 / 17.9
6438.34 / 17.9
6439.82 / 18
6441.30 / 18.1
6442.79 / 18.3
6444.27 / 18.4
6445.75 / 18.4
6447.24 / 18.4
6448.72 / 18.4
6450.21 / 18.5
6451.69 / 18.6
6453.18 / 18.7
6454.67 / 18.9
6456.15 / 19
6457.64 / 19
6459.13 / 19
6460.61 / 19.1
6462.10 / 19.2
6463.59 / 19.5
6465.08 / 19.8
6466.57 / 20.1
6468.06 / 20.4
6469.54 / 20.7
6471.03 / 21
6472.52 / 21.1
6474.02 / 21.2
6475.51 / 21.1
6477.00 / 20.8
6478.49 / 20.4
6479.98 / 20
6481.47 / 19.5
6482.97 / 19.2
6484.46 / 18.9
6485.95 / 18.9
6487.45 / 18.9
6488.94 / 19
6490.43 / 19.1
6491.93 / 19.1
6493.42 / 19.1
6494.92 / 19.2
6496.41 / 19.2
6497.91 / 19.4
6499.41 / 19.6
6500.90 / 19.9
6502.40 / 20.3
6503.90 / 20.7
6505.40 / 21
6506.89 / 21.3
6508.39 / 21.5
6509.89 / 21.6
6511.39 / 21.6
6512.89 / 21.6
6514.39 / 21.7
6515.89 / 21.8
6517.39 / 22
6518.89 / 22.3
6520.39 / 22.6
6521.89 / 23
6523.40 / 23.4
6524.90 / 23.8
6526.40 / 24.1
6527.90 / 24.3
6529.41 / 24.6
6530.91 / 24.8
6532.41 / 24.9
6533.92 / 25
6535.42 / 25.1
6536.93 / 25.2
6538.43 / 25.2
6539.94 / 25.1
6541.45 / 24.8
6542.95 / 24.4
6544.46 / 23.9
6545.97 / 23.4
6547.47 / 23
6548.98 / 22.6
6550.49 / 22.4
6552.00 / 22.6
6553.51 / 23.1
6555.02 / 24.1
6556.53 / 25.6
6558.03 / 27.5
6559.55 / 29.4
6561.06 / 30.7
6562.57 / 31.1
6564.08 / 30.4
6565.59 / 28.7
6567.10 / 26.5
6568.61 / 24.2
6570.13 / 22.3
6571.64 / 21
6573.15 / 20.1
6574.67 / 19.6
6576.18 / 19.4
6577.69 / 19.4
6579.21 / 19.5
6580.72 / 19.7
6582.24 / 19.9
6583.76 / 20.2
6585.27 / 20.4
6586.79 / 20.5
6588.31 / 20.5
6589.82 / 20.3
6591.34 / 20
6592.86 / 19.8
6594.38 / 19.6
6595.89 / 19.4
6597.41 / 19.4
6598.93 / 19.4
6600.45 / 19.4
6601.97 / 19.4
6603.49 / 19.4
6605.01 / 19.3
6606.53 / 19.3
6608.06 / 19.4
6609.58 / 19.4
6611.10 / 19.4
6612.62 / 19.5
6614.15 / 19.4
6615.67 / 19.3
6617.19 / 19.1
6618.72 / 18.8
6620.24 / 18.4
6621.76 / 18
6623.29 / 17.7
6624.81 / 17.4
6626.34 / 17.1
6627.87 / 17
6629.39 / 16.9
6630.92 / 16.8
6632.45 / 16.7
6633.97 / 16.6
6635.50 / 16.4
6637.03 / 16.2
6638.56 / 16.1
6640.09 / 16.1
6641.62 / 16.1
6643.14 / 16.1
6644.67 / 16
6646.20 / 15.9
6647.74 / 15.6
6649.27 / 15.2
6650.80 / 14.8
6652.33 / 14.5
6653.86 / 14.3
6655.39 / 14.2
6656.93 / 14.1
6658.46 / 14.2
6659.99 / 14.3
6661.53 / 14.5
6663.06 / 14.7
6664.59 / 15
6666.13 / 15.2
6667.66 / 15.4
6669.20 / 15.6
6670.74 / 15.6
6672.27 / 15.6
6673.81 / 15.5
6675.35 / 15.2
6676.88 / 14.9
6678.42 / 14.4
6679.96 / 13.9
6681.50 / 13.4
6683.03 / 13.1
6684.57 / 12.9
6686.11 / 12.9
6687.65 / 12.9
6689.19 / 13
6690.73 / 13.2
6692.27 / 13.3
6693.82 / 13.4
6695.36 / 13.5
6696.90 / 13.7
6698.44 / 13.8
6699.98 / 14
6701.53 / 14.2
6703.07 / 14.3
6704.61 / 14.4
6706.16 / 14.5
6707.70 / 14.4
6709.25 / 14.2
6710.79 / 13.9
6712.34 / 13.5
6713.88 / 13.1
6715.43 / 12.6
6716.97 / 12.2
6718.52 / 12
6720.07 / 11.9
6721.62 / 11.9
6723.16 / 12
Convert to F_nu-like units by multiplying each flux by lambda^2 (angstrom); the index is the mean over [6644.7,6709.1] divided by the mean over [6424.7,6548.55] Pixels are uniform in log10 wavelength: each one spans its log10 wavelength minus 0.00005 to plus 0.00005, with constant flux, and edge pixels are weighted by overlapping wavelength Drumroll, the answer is 0.74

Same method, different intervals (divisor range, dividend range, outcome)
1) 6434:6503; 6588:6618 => 1.06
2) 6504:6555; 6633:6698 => 0.66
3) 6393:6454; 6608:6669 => 1.02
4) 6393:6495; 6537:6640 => 1.21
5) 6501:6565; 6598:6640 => 0.78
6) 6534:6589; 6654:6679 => 0.65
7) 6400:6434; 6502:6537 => 1.39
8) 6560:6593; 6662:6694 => 0.65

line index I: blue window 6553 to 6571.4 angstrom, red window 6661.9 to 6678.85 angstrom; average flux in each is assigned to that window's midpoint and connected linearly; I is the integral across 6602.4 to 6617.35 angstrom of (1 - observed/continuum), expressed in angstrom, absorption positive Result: 1.6 angstrom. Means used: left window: 26.9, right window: 15.2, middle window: 19.4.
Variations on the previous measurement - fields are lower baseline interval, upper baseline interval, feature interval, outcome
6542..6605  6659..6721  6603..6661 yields 4.1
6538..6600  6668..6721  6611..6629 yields 0.8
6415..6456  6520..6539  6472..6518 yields 3.4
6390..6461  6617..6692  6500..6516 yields -4.4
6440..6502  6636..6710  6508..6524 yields -3.3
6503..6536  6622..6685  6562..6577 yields -3.1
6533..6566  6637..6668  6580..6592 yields 0.9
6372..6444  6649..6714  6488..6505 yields -4.4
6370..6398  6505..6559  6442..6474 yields -0.6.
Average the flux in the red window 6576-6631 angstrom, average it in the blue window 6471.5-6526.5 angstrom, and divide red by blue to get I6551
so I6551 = 0.92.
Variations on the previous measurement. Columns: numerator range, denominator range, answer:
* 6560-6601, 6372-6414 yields 1.44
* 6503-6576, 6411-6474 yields 1.31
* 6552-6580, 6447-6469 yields 1.28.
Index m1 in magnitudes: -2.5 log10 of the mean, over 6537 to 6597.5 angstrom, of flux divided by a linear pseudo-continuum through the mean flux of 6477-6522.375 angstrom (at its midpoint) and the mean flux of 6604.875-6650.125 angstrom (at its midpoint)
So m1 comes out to -0.22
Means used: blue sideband 20.4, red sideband 17.5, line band 23.1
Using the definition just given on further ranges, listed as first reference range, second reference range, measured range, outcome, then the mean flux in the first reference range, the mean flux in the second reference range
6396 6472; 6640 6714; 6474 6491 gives -0.15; 17.9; 14.4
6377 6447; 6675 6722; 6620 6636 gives -0.20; 16.4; 13.5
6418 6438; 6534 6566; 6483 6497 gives 0.13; 17.2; 25.6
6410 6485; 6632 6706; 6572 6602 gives -0.23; 18.6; 14.7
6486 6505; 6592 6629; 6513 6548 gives -0.23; 19.5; 18.9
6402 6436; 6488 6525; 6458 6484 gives -0.04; 17.1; 20.9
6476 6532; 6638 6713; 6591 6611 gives -0.13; 21.1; 14.5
